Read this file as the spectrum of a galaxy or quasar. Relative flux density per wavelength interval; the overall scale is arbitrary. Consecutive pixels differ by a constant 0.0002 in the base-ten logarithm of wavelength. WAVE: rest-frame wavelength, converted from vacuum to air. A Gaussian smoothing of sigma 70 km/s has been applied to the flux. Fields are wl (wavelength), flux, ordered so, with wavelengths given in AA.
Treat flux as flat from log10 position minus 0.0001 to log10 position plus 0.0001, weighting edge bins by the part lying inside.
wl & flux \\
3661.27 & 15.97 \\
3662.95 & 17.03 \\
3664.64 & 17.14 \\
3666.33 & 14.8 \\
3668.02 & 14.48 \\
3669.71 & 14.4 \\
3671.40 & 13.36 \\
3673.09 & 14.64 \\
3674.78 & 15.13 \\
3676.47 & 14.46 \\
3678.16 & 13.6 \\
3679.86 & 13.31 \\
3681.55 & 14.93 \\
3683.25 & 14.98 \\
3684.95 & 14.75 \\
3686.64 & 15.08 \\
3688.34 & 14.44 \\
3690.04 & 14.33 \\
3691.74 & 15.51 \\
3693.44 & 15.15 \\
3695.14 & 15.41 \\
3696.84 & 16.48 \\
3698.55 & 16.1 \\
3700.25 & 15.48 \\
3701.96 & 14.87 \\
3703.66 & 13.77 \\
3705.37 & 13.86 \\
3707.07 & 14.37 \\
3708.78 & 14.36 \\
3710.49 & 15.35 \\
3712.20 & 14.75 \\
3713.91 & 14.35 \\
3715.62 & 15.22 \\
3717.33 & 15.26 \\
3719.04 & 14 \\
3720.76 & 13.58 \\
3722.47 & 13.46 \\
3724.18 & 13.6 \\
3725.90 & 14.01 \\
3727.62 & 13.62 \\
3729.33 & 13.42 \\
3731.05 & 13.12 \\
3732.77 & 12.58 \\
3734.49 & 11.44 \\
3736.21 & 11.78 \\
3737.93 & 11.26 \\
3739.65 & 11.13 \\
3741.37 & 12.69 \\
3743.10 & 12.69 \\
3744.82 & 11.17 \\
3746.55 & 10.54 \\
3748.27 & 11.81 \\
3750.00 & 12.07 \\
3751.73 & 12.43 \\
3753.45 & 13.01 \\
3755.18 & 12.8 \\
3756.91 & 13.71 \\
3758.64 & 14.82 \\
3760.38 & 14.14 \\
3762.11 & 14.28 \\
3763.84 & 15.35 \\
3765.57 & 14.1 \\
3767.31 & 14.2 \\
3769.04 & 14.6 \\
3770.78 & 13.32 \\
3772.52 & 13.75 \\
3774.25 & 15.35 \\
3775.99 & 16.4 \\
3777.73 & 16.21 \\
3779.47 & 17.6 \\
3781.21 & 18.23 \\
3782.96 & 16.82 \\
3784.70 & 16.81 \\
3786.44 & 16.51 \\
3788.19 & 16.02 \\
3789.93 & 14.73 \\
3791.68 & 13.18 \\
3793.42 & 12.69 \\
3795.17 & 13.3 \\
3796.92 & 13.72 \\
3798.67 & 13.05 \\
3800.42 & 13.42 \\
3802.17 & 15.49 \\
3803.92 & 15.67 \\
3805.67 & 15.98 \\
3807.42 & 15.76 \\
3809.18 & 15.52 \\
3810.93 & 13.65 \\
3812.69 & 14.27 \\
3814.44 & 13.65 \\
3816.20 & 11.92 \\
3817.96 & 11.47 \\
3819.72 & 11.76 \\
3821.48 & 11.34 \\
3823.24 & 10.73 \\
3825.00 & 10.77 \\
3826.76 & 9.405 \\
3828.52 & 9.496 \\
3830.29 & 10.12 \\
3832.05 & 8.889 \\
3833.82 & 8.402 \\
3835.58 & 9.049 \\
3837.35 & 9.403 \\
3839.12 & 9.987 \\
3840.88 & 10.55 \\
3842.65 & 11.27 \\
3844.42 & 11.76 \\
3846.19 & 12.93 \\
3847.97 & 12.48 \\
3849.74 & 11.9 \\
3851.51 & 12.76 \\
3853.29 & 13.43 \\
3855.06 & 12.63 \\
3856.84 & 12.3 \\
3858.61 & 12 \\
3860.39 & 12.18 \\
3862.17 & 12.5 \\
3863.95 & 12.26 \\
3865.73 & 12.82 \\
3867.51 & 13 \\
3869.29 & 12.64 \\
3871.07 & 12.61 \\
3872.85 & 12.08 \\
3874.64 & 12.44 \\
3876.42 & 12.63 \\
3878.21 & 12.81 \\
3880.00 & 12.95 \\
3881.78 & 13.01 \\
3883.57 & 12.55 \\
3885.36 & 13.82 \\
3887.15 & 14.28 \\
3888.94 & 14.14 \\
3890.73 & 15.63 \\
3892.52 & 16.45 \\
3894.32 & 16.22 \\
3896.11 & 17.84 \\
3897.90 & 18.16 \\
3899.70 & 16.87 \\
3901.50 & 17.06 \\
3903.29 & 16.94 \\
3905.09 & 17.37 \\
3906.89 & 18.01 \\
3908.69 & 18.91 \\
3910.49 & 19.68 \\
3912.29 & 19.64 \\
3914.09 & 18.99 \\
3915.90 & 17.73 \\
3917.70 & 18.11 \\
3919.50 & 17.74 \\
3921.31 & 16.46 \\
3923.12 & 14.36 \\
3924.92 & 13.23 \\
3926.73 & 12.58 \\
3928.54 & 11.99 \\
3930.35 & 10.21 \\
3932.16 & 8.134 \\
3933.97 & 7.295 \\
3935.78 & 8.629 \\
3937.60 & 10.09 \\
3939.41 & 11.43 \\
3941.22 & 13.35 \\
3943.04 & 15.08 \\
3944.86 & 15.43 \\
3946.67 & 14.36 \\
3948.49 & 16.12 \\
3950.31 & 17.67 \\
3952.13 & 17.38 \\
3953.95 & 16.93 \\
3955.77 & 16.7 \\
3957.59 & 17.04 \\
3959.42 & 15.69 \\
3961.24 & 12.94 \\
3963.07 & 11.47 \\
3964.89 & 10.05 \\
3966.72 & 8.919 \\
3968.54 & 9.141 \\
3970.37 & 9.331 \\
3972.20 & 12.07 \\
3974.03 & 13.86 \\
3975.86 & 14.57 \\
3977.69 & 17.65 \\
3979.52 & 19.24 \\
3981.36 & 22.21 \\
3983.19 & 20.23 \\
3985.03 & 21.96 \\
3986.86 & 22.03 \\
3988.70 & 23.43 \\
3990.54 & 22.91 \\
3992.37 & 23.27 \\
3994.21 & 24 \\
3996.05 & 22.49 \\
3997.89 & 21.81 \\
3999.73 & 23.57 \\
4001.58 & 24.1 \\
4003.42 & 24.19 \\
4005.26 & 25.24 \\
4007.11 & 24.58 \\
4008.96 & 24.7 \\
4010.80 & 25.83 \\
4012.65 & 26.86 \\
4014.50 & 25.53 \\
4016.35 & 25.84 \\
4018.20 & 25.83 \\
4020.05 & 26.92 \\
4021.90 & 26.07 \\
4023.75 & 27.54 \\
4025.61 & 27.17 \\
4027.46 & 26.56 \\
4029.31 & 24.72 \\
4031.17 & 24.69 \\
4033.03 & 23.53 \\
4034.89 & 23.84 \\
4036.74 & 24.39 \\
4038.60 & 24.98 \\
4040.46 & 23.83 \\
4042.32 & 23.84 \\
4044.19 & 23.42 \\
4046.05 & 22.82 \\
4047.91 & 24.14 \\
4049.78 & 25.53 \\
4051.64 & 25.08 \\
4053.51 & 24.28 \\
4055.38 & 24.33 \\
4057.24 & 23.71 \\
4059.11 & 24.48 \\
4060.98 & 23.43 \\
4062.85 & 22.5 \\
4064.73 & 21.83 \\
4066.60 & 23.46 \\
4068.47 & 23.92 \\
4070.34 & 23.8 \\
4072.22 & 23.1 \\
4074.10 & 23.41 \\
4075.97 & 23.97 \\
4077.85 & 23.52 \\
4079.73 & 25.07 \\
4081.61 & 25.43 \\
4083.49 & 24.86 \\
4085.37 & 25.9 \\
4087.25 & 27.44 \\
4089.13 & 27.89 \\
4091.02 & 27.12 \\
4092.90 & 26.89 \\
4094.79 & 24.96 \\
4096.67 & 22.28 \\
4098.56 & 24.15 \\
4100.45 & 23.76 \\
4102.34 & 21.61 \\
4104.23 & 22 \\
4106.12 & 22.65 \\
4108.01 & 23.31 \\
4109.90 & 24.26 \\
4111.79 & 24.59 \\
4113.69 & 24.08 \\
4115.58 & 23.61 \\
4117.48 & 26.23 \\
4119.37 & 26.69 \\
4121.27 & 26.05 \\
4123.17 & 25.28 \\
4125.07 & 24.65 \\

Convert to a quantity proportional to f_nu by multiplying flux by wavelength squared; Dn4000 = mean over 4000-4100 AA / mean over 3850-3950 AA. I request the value 1.88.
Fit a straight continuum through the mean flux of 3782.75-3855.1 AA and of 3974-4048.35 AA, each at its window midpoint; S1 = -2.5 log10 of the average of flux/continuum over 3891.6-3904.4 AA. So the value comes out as 0.01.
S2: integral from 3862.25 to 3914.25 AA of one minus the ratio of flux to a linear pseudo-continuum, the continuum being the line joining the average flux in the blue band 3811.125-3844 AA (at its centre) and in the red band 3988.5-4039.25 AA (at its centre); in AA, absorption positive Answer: 1.0 AA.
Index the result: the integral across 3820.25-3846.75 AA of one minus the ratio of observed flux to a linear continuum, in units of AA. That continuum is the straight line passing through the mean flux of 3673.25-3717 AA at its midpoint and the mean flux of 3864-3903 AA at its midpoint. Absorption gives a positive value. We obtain 7.7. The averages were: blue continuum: 14.8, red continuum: 14.3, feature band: 10.3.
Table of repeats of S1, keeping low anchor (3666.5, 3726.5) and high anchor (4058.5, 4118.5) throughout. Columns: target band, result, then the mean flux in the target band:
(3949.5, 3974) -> 0.49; 13.5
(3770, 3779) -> 0.09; 15.1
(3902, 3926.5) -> 0.15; 17.3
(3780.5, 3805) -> 0.14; 15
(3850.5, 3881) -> 0.43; 12.6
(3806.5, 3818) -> 0.24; 13.9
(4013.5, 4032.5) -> -0.15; 26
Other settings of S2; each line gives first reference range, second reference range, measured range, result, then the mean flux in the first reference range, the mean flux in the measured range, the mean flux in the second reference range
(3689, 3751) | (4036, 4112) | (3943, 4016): 8.9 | 13.7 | 18.9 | 24.2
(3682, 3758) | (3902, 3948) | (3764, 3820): -2.6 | 13.7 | 14.7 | 14.7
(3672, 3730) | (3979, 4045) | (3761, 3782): 1.9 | 14.6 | 15.3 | 24.2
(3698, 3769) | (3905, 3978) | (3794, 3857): 7.6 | 13.5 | 12.2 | 14.2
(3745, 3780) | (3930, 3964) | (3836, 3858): 3.2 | 13.9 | 11.7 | 13.5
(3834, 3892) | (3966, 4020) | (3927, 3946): 6.7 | 12.4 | 11.3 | 21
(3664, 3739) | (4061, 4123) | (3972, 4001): 1.5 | 14.3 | 20.6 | 24.4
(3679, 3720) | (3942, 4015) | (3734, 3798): 7.5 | 14.8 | 13.9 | 18.7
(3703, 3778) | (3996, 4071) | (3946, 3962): 4.0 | 13.6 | 16.1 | 24.5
